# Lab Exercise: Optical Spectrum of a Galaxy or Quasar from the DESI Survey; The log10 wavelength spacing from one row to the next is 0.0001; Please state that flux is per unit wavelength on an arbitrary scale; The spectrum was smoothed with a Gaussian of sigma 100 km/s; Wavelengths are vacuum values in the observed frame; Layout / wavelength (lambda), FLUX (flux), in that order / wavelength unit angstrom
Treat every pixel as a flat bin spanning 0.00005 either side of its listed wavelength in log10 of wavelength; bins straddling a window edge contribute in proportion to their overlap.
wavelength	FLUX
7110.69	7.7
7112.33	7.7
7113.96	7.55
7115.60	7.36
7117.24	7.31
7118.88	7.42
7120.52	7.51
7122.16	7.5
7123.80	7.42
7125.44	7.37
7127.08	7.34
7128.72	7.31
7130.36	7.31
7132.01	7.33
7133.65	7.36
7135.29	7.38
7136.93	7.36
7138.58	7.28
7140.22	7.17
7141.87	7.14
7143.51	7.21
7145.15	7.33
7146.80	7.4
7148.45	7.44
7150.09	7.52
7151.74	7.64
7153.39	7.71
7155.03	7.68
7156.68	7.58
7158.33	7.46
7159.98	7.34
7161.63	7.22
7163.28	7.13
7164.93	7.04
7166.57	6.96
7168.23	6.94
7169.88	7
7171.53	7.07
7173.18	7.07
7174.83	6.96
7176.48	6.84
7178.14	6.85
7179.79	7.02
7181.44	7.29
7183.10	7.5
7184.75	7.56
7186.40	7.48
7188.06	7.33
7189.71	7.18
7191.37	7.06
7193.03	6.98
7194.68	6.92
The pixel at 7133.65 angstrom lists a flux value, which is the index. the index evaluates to 7.36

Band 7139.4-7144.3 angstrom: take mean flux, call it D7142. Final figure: 7.17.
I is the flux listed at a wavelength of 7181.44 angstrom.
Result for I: 7.29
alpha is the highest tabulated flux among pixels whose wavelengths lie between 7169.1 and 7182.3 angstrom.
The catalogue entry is 7.29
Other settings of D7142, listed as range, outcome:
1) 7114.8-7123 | 7.42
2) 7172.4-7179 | 6.93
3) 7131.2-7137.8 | 7.36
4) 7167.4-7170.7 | 6.96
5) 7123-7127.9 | 7.38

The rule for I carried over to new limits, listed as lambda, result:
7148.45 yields 7.44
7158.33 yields 7.46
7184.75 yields 7.56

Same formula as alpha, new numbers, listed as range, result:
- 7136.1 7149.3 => 7.44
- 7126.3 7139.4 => 7.38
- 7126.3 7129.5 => 7.34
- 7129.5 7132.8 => 7.33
